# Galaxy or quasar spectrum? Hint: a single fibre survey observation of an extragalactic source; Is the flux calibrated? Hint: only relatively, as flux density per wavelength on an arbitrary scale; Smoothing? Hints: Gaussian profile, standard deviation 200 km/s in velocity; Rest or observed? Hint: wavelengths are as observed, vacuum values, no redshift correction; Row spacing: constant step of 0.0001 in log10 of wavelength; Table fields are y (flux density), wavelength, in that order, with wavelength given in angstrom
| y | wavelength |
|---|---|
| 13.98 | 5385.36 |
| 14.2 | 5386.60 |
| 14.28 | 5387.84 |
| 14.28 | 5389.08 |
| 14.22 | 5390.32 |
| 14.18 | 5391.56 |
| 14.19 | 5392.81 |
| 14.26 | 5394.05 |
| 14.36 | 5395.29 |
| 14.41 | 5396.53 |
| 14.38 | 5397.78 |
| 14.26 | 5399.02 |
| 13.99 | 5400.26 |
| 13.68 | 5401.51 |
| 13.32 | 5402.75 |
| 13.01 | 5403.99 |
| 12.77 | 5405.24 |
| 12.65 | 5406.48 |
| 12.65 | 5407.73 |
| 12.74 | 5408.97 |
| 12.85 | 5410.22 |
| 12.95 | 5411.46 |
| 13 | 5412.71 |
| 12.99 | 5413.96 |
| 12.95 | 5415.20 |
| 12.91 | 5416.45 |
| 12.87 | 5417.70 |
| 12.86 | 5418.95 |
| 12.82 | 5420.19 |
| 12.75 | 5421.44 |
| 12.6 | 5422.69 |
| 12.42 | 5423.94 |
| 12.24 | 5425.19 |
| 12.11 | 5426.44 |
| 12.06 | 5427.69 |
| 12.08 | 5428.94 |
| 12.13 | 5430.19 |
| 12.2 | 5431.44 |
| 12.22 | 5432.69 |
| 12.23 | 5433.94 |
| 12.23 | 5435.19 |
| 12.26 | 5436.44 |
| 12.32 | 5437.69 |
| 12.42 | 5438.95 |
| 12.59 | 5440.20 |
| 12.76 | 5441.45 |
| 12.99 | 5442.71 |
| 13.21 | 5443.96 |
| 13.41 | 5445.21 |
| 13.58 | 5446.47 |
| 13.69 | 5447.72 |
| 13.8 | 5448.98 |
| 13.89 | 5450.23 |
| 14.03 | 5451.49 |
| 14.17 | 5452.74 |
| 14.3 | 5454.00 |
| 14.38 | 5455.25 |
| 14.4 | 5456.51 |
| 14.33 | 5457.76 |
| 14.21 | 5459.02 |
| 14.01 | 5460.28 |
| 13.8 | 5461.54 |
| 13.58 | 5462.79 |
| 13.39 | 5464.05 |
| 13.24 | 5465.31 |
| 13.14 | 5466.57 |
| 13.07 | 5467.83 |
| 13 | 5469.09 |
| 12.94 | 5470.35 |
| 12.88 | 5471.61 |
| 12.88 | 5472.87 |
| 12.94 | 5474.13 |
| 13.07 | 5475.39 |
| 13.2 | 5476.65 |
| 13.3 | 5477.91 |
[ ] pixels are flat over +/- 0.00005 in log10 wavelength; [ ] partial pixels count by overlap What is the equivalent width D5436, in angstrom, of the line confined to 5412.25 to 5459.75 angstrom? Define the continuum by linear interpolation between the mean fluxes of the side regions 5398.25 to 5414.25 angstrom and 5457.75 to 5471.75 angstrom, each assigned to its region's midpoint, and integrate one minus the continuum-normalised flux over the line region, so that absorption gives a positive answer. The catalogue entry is 1.0 angstrom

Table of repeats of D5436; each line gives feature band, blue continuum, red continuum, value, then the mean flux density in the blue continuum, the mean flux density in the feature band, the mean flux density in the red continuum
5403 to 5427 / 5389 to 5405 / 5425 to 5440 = 0.62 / 14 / 12.8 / 12.2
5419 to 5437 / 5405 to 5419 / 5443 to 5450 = 1.15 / 12.8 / 12.3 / 13.5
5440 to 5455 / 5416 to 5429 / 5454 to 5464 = 0.01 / 12.5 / 13.6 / 14.1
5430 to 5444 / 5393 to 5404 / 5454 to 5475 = 1.32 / 14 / 12.4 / 13.5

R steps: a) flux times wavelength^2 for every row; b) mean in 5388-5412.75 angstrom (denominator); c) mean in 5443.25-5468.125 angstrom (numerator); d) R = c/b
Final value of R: 1.0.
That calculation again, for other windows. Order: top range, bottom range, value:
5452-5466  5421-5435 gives 1.15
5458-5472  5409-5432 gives 1.08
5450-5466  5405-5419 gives 1.11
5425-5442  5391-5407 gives 0.90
